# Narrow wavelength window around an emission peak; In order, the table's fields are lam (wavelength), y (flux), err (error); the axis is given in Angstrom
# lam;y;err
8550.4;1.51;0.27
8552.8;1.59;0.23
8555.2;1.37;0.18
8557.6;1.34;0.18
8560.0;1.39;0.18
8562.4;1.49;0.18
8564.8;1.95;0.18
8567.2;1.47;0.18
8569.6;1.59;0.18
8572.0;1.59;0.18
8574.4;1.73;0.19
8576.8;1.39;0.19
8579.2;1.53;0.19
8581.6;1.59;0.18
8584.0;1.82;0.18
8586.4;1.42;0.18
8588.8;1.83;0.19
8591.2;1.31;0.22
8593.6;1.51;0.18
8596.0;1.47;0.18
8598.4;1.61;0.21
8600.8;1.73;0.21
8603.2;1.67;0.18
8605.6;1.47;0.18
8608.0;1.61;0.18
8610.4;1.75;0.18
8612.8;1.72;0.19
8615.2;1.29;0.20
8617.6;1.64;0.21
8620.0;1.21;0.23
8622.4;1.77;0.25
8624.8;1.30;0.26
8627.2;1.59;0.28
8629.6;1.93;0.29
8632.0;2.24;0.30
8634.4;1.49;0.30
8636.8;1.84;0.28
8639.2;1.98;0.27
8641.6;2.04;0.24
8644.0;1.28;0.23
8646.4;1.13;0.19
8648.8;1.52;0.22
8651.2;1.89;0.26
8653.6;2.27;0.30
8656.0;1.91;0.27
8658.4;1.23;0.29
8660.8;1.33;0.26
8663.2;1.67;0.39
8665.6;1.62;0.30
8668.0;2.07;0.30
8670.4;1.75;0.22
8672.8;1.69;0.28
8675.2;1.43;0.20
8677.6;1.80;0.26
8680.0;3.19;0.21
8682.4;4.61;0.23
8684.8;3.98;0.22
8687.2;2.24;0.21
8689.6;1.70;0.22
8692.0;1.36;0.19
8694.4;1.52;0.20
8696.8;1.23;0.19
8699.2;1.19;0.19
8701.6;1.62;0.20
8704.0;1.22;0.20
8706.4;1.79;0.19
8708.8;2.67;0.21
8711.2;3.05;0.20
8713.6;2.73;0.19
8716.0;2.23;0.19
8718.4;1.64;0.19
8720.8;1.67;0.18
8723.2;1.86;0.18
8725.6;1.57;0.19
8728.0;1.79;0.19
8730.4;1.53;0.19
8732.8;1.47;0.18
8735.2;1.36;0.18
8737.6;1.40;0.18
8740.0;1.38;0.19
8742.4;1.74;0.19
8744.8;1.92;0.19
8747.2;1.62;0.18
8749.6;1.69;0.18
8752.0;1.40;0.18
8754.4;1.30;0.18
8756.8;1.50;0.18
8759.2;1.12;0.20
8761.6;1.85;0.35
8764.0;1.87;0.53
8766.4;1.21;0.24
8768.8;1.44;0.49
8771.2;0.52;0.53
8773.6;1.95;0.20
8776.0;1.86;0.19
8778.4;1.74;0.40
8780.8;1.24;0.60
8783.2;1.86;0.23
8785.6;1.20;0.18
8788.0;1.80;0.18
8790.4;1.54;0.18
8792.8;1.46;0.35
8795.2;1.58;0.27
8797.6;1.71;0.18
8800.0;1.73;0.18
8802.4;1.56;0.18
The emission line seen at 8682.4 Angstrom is H-alpha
